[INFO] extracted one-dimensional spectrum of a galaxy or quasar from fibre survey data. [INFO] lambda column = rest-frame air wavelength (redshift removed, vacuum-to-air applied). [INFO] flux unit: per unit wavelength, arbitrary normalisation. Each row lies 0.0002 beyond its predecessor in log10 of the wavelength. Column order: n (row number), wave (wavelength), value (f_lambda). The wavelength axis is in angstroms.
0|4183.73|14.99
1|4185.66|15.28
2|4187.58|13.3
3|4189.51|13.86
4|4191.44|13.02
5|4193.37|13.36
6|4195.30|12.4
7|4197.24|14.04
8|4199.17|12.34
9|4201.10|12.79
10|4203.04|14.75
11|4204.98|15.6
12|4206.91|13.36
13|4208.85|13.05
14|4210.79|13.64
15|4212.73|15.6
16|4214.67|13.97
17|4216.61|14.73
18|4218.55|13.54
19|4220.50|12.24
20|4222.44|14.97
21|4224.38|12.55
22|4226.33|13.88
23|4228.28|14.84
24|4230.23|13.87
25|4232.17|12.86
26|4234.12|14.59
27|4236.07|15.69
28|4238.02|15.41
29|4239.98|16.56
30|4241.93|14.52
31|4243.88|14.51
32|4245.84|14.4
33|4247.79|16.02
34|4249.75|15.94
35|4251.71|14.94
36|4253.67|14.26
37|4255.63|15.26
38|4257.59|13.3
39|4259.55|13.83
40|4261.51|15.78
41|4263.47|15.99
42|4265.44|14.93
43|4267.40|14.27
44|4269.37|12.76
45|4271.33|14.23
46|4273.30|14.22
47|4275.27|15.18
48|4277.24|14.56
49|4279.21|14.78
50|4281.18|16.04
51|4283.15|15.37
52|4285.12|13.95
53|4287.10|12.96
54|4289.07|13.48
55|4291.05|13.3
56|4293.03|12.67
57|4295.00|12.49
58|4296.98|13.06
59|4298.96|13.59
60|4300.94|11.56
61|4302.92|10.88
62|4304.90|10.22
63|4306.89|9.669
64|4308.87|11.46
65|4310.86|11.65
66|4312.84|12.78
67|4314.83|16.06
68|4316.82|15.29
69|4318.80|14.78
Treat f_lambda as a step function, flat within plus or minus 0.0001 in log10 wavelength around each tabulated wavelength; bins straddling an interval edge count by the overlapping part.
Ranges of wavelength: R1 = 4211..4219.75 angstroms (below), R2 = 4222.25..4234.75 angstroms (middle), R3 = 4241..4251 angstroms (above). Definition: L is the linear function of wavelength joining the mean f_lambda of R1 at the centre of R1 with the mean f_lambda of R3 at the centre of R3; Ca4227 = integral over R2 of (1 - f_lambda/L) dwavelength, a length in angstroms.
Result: 0.68 angstroms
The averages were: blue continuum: 14.3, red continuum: 15.1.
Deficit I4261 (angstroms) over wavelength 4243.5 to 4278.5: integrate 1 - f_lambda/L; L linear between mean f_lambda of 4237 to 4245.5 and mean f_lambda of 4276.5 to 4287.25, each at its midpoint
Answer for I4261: 0.6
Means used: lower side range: 15.2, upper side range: 14.7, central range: 14.7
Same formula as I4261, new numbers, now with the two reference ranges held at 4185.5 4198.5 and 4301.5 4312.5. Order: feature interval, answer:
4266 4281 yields -3.5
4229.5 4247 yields -3.2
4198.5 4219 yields -1.4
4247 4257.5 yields -2.6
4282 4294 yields -2.4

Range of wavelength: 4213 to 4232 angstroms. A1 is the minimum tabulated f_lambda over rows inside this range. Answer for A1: 12.24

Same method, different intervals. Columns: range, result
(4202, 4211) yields 13.05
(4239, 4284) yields 12.76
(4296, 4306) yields 10.22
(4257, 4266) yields 13.3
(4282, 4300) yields 12.49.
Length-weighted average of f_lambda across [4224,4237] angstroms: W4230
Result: 14.1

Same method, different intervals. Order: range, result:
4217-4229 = 13.7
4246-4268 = 14.9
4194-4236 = 13.8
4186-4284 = 14.3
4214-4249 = 14.4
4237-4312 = 13.9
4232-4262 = 14.9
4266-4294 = 14.1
